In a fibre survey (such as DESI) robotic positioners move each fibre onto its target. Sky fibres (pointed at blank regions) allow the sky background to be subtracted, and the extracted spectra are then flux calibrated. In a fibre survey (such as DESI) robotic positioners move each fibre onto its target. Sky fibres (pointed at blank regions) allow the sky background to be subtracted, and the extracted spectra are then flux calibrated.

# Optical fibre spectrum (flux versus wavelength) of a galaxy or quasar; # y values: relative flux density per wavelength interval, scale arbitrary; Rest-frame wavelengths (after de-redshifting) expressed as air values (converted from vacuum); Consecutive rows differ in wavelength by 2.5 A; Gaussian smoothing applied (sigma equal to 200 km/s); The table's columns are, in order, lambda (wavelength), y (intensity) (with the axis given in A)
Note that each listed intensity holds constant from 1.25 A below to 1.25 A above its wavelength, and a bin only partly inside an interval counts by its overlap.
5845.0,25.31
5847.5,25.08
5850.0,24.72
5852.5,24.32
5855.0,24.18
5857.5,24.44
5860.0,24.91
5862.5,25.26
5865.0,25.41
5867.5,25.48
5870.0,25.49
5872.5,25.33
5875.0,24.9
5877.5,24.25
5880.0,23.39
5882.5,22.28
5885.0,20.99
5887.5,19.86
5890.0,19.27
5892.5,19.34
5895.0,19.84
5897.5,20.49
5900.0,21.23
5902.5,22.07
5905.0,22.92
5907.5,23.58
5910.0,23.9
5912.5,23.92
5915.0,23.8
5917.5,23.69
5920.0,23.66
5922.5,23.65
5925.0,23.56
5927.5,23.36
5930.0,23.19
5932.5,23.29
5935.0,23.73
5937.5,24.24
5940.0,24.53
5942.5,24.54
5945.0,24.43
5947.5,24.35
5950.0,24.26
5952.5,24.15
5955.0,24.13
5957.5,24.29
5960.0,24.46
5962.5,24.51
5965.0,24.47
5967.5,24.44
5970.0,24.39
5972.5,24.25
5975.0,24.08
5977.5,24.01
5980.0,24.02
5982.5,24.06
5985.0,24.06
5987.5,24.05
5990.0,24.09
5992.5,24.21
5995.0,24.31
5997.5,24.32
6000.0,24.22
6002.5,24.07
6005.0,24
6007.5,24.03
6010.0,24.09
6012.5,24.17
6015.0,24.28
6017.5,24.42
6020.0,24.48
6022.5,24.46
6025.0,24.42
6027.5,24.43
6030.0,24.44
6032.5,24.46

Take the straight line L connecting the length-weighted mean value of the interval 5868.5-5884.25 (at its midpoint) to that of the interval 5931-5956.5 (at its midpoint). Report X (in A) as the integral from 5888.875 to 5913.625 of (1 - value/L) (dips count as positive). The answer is 2.6 A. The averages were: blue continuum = 24.2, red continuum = 24.2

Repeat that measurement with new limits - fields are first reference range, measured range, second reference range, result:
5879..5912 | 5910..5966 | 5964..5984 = -2.5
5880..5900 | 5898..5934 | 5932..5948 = -1.3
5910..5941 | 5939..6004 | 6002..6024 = -0.7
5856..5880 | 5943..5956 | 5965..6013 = 0.1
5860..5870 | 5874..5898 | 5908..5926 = 3.2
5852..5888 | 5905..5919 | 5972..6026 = 0.3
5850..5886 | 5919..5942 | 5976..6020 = 0.5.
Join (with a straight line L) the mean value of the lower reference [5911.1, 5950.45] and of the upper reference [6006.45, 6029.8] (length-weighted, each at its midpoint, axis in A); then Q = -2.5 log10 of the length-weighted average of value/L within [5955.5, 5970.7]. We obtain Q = -0.02 mag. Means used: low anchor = 23.9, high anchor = 24.3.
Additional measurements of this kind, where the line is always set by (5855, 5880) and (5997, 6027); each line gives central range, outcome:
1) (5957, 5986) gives 0.01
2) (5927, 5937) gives 0.05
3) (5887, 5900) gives 0.24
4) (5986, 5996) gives 0.01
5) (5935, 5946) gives 0.01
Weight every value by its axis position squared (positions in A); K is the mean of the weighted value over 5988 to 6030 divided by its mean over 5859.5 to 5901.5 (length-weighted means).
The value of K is 1.11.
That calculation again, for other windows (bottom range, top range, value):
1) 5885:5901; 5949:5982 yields 1.24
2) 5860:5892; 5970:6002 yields 1.07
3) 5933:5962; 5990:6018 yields 1.02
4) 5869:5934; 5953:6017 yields 1.09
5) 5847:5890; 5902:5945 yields 1.01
